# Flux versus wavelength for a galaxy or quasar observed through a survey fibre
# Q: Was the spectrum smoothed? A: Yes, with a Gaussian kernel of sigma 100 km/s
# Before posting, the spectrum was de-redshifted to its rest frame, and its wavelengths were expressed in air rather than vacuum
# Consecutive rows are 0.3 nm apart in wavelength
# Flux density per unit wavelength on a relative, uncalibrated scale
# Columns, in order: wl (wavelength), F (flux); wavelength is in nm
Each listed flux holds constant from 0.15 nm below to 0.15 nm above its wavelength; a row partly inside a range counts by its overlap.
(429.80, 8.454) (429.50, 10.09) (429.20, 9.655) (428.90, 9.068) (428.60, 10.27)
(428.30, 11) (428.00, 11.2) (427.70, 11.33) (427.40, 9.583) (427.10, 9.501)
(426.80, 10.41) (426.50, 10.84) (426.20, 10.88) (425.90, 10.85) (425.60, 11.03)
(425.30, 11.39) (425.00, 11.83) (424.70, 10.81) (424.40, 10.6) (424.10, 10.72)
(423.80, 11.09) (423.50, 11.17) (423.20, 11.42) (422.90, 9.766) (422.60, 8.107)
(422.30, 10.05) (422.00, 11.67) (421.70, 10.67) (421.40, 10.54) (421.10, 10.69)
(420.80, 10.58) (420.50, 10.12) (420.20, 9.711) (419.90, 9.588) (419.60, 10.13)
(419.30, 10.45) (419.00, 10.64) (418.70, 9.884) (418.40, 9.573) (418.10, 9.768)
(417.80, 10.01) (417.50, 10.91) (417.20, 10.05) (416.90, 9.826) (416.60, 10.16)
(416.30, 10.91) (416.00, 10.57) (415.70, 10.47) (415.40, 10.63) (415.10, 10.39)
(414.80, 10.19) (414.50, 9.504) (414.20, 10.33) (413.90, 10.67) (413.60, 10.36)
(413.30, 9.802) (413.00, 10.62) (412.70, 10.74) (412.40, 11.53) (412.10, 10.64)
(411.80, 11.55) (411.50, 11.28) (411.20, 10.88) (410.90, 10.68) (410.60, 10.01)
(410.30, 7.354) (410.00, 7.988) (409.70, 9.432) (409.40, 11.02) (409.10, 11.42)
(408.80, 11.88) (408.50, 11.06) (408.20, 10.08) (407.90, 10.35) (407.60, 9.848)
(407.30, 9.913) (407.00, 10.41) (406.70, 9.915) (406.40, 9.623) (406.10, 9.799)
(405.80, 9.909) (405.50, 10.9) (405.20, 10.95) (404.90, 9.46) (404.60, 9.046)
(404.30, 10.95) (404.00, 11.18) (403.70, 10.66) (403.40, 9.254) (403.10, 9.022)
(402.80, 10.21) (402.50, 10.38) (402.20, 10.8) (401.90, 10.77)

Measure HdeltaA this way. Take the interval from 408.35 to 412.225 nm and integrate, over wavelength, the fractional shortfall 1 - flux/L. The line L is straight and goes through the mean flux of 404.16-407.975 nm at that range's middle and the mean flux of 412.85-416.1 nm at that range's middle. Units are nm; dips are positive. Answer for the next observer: -0.08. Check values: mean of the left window 10.1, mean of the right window 10.3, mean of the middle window 10.4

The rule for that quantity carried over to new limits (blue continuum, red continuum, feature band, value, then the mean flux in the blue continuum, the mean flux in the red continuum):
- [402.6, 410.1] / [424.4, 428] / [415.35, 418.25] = 0.049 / 10.2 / 10.8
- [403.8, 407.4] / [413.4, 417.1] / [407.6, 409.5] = -0.121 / 10.2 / 10.3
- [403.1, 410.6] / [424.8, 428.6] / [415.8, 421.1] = 0.157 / 10.1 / 10.8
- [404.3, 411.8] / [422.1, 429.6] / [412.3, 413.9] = -0.049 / 10.2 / 10.5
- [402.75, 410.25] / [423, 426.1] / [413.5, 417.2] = 0.094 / 10.1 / 11.1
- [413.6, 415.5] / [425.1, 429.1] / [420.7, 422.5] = -0.032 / 10.3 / 10.6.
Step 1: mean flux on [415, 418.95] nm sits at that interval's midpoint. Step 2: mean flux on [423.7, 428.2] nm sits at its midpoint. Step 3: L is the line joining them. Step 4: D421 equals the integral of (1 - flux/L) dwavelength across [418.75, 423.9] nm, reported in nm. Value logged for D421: 0.08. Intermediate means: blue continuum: 10.3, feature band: 10.4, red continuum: 10.8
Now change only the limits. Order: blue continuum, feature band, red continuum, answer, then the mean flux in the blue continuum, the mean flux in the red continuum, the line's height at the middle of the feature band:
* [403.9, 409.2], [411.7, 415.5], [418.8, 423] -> -0.090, 10.4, 10.2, 10.3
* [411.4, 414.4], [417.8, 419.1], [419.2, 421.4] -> 0.048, 10.7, 10.2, 10.3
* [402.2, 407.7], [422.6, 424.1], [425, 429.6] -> -0.018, 10.1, 10.5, 10.4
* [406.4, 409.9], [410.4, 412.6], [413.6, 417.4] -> -0.103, 10.4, 10.3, 10.4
